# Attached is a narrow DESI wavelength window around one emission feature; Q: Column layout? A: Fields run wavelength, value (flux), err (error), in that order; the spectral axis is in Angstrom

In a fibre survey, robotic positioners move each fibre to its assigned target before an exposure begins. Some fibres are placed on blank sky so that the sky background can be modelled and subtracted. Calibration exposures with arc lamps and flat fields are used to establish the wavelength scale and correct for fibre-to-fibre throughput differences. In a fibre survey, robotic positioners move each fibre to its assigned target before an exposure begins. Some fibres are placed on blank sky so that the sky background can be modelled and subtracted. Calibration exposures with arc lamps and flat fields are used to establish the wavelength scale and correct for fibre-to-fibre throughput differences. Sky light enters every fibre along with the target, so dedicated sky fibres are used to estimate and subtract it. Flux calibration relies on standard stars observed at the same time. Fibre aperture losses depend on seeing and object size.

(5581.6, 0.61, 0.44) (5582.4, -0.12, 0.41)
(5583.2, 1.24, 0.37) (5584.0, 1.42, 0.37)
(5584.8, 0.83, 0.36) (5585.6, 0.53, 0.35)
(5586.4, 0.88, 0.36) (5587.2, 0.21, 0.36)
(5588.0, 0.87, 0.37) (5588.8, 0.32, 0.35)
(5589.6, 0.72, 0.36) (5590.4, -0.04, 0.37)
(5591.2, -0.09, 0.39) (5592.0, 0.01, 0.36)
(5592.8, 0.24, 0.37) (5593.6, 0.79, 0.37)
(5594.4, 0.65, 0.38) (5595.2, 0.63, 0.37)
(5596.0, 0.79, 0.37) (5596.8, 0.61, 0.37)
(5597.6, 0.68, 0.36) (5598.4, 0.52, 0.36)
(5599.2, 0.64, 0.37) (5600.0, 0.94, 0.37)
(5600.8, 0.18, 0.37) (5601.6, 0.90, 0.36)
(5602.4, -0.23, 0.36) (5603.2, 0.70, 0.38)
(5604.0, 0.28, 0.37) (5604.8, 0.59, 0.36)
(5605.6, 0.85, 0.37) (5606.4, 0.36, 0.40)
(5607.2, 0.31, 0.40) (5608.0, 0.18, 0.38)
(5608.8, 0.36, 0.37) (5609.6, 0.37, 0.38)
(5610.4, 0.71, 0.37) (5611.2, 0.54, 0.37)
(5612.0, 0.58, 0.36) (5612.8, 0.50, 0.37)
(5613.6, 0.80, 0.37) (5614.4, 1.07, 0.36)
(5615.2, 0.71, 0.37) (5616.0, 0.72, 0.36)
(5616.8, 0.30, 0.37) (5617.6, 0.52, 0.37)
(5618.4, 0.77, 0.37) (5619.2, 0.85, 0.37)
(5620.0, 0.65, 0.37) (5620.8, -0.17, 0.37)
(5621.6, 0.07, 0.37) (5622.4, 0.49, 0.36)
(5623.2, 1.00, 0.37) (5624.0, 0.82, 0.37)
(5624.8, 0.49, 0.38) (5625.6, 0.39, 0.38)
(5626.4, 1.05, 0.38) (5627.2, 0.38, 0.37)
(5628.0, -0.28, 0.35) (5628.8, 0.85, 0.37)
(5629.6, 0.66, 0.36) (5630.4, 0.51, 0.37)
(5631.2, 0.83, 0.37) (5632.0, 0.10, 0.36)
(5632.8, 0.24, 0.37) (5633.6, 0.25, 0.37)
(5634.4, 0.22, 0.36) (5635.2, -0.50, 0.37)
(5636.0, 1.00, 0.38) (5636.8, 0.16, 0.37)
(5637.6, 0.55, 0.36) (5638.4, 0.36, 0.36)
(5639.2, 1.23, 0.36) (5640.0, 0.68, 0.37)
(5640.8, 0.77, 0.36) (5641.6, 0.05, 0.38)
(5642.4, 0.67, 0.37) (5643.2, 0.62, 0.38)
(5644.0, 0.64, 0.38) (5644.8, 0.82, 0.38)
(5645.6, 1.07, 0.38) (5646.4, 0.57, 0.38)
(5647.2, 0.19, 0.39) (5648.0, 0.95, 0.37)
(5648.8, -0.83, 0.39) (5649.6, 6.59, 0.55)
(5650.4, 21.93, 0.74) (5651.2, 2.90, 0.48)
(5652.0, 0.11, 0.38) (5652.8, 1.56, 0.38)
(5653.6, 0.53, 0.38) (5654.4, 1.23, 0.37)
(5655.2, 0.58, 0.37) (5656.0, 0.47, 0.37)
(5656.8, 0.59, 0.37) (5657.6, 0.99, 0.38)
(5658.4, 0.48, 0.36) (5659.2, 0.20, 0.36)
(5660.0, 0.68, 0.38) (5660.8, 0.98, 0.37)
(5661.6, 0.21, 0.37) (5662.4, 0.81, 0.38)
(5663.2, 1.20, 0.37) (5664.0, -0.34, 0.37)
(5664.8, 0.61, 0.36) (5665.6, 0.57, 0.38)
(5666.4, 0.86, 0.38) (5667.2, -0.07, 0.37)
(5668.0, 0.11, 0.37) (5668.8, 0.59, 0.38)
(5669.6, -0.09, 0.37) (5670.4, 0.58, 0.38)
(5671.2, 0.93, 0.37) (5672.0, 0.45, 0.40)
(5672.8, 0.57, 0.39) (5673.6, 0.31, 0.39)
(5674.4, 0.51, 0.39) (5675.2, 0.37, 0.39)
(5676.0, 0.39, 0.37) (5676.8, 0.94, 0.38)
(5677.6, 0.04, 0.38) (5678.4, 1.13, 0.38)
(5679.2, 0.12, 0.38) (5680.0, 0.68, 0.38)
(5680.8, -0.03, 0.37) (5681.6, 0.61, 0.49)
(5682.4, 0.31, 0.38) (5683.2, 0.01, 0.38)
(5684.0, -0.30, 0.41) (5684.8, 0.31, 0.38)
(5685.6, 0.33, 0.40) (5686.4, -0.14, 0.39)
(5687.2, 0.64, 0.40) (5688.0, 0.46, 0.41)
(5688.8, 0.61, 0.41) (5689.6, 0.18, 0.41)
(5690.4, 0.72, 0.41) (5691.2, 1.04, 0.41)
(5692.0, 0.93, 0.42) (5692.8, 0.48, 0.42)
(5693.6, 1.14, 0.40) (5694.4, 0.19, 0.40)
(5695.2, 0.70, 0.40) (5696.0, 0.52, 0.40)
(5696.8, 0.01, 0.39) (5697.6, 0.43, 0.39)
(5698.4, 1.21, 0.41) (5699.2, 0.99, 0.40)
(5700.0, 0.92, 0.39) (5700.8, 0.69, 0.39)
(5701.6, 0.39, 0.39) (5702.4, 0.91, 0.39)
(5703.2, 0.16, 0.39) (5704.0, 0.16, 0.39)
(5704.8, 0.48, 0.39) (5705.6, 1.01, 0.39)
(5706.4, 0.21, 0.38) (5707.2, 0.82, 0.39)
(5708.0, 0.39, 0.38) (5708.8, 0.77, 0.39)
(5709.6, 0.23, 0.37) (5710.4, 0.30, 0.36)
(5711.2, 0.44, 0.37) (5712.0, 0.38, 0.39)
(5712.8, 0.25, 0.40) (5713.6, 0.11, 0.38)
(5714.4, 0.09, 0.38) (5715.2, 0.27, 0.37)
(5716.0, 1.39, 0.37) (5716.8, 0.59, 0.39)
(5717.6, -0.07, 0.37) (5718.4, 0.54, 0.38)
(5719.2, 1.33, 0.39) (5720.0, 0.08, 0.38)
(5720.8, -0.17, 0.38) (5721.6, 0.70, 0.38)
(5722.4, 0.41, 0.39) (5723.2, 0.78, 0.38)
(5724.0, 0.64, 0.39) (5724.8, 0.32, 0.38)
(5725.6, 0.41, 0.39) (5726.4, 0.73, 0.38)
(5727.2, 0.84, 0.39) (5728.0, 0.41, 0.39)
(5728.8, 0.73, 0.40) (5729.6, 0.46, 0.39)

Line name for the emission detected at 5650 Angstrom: [O III]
